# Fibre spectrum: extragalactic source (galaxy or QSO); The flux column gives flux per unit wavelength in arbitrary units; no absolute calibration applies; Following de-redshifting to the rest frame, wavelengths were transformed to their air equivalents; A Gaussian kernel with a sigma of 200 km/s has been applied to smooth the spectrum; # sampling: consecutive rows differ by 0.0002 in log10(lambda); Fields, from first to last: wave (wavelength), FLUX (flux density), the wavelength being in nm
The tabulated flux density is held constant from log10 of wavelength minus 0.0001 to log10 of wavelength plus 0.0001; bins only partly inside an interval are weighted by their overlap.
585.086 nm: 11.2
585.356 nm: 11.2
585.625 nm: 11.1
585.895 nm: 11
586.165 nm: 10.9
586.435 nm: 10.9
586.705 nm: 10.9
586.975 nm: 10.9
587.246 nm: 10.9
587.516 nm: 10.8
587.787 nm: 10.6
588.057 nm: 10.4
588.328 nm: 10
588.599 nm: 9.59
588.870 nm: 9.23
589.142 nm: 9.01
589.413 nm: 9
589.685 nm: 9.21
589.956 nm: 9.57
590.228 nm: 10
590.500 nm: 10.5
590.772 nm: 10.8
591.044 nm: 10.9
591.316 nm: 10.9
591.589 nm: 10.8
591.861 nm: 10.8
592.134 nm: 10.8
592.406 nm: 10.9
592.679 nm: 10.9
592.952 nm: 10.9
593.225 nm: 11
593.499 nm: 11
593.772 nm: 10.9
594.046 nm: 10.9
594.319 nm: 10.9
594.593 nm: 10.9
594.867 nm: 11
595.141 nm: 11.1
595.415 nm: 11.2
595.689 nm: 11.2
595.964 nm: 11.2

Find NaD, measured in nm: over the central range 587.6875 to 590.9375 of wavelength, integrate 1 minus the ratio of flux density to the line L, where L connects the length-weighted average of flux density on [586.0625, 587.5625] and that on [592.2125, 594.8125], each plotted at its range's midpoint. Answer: 0.32 nm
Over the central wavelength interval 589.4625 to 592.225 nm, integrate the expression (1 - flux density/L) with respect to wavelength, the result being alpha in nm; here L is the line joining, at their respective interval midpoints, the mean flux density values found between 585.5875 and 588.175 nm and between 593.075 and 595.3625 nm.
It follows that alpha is 0.134 nm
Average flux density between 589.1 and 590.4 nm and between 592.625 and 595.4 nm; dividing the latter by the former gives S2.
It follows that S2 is 1.16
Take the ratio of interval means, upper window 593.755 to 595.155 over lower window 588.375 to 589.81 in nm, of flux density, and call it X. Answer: 1.2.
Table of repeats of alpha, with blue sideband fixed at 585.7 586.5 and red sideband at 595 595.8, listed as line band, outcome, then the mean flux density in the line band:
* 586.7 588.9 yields 0.12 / 10.4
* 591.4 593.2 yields 0.04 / 10.9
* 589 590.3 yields 0.20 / 9.32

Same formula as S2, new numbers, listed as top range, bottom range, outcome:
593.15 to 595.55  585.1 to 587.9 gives 1.00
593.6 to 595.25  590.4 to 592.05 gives 1.01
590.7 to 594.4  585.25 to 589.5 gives 1.05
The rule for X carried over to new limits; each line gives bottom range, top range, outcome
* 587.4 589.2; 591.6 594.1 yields 1.09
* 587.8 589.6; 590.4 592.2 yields 1.12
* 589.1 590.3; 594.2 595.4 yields 1.18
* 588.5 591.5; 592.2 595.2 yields 1.11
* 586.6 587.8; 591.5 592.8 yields 1.00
